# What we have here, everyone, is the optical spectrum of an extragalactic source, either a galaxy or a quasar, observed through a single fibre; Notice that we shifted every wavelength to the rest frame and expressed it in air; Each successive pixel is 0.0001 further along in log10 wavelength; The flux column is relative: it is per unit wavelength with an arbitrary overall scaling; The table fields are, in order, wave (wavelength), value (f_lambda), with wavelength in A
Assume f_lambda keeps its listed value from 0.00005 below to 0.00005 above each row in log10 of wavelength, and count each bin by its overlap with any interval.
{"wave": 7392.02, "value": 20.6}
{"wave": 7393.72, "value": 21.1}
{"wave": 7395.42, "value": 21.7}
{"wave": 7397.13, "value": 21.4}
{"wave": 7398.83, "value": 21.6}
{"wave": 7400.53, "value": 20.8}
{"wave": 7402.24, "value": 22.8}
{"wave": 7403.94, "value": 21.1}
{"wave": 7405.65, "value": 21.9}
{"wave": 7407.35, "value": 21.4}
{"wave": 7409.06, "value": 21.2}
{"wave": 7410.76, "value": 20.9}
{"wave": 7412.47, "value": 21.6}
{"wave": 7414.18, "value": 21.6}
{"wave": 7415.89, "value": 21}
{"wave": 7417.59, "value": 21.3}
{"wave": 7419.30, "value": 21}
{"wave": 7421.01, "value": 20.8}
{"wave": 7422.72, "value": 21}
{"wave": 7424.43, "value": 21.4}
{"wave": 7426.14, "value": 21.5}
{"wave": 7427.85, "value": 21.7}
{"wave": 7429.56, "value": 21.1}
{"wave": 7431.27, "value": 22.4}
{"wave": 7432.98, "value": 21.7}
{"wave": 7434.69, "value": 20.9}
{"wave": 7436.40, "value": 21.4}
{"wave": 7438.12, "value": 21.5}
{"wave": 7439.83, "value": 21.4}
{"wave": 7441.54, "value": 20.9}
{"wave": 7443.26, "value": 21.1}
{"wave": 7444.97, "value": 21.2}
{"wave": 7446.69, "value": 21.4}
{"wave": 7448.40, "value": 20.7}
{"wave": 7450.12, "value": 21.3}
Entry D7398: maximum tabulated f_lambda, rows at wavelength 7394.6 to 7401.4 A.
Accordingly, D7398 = 21.7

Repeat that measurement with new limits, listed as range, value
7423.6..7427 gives 21.5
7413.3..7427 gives 21.6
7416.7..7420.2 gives 21.3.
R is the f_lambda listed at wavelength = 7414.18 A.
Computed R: 21.6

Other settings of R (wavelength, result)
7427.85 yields 21.7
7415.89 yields 21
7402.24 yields 22.8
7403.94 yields 21.1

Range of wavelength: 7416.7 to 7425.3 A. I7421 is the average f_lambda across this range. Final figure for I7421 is 21.1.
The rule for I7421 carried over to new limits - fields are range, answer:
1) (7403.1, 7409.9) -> 21.4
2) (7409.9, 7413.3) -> 21.3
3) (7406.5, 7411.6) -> 21.2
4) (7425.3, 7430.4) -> 21.4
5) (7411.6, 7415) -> 21.6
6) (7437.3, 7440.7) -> 21.5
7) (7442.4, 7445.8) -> 21.2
